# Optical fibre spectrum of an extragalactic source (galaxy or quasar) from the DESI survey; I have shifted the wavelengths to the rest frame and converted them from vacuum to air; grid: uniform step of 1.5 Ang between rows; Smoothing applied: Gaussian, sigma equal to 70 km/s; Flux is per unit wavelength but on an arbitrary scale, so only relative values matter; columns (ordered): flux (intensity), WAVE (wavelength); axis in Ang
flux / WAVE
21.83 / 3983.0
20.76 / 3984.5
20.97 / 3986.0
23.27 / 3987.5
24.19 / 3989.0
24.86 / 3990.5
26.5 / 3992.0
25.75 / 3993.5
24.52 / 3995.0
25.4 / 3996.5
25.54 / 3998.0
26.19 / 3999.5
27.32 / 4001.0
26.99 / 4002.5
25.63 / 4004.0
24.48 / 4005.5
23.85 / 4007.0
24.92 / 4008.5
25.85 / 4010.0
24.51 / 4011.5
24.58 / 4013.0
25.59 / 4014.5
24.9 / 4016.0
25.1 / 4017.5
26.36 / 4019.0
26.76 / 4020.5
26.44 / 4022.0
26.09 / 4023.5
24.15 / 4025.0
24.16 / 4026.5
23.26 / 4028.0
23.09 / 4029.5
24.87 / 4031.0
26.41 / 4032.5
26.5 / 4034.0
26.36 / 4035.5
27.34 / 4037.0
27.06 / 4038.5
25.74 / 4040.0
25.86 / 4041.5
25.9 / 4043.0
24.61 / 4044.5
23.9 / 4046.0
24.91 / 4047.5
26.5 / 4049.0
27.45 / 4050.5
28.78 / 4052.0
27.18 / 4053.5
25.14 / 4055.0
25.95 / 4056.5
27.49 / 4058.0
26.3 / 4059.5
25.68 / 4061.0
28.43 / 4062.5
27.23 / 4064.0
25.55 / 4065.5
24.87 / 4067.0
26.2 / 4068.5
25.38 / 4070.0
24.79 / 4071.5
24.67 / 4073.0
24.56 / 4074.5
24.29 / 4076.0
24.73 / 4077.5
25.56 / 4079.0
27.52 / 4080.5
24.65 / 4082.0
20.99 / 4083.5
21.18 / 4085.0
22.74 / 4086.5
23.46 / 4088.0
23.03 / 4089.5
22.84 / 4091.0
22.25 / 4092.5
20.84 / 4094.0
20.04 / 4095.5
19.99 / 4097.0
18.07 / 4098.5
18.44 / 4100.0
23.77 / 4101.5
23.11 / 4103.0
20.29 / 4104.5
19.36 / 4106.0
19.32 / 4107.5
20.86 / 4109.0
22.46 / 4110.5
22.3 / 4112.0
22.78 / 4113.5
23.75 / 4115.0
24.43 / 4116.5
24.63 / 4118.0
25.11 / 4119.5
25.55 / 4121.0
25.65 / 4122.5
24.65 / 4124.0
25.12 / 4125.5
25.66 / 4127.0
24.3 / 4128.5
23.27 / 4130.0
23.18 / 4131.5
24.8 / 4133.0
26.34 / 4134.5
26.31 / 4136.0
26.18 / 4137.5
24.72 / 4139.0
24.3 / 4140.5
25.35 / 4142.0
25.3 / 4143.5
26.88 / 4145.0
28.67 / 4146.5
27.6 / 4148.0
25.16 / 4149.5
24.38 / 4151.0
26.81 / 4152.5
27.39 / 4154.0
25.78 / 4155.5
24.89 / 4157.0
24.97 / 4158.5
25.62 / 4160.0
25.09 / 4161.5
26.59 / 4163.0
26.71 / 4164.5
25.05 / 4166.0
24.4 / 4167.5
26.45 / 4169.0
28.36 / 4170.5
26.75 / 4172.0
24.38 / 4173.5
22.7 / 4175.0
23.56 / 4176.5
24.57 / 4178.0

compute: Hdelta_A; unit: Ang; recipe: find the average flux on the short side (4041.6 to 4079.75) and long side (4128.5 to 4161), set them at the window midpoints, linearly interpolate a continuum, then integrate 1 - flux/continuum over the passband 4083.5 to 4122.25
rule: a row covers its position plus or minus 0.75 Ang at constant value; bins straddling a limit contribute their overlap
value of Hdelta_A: 5.5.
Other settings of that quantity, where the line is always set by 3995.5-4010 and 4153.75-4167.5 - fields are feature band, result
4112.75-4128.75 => 0.58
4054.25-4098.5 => 2.36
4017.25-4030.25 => 0.28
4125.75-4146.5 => 0.32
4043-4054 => -0.23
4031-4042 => -0.33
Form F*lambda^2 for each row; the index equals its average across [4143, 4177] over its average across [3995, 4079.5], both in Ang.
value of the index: 1.07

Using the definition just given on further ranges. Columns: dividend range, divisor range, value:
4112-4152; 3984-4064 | 1.04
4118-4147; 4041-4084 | 1.02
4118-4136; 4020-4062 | 1.01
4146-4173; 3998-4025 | 1.10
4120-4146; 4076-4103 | 1.15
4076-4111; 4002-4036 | 0.91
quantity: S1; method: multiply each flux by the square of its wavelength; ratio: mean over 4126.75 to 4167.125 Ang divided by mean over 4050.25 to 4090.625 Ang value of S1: 1.05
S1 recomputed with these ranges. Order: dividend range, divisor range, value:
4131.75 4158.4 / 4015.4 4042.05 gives 1.07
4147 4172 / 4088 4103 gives 1.26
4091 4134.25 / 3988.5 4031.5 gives 0.95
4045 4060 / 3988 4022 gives 1.06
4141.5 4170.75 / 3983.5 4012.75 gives 1.14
